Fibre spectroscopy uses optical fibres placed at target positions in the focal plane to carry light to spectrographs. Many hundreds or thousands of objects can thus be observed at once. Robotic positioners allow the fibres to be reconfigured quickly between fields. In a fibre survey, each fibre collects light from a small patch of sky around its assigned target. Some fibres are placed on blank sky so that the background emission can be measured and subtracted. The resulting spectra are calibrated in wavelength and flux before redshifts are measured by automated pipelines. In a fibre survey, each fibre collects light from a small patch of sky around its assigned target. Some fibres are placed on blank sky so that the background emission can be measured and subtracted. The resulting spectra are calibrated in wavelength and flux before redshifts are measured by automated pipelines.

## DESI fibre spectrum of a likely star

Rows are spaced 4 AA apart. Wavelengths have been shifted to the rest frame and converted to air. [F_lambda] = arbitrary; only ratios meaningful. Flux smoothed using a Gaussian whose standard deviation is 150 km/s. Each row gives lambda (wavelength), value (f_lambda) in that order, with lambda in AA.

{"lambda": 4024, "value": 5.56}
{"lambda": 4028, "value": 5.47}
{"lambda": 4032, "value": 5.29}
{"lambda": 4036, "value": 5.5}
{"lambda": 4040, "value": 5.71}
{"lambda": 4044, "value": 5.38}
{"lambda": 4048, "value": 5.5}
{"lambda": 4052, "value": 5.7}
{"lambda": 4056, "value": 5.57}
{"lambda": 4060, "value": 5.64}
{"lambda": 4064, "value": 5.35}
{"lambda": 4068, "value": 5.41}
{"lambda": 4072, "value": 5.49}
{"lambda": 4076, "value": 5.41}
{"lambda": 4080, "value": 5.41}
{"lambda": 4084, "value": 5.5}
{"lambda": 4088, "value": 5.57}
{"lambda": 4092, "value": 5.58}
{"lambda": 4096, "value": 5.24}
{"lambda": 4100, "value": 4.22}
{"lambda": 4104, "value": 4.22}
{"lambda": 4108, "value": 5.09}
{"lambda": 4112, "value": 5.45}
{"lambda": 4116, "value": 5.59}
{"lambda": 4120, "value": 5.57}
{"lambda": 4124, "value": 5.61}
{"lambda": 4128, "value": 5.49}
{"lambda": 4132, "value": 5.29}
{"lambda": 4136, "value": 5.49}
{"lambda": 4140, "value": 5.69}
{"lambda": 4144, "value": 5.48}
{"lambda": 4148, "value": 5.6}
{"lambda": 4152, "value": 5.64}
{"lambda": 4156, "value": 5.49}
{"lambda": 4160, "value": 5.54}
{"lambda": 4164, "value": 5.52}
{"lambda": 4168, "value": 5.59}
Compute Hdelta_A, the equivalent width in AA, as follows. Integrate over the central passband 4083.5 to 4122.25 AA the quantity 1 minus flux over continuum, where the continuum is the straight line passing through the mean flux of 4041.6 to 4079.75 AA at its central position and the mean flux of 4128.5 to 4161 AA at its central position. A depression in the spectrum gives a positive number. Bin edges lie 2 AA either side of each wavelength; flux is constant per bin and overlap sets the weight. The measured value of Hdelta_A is 2.2 AA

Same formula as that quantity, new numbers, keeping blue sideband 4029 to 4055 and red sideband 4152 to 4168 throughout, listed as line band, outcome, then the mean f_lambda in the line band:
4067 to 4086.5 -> 0.26 AA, 5.45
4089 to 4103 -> 1.34 AA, 5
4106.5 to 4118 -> 0.29 AA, 5.39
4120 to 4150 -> 0.06 AA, 5.52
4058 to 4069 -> 0.09 AA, 5.47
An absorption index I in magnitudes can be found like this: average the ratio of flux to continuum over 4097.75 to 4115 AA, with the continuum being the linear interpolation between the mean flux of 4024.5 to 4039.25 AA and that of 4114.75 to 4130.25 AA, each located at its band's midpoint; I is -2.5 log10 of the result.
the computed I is 0.16 mag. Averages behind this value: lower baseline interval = 5.46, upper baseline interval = 5.56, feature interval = 4.8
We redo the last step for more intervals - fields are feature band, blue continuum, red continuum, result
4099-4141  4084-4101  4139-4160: 0.03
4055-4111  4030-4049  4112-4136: 0.05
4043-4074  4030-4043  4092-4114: -0.04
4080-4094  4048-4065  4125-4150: 0.00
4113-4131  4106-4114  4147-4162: -0.04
